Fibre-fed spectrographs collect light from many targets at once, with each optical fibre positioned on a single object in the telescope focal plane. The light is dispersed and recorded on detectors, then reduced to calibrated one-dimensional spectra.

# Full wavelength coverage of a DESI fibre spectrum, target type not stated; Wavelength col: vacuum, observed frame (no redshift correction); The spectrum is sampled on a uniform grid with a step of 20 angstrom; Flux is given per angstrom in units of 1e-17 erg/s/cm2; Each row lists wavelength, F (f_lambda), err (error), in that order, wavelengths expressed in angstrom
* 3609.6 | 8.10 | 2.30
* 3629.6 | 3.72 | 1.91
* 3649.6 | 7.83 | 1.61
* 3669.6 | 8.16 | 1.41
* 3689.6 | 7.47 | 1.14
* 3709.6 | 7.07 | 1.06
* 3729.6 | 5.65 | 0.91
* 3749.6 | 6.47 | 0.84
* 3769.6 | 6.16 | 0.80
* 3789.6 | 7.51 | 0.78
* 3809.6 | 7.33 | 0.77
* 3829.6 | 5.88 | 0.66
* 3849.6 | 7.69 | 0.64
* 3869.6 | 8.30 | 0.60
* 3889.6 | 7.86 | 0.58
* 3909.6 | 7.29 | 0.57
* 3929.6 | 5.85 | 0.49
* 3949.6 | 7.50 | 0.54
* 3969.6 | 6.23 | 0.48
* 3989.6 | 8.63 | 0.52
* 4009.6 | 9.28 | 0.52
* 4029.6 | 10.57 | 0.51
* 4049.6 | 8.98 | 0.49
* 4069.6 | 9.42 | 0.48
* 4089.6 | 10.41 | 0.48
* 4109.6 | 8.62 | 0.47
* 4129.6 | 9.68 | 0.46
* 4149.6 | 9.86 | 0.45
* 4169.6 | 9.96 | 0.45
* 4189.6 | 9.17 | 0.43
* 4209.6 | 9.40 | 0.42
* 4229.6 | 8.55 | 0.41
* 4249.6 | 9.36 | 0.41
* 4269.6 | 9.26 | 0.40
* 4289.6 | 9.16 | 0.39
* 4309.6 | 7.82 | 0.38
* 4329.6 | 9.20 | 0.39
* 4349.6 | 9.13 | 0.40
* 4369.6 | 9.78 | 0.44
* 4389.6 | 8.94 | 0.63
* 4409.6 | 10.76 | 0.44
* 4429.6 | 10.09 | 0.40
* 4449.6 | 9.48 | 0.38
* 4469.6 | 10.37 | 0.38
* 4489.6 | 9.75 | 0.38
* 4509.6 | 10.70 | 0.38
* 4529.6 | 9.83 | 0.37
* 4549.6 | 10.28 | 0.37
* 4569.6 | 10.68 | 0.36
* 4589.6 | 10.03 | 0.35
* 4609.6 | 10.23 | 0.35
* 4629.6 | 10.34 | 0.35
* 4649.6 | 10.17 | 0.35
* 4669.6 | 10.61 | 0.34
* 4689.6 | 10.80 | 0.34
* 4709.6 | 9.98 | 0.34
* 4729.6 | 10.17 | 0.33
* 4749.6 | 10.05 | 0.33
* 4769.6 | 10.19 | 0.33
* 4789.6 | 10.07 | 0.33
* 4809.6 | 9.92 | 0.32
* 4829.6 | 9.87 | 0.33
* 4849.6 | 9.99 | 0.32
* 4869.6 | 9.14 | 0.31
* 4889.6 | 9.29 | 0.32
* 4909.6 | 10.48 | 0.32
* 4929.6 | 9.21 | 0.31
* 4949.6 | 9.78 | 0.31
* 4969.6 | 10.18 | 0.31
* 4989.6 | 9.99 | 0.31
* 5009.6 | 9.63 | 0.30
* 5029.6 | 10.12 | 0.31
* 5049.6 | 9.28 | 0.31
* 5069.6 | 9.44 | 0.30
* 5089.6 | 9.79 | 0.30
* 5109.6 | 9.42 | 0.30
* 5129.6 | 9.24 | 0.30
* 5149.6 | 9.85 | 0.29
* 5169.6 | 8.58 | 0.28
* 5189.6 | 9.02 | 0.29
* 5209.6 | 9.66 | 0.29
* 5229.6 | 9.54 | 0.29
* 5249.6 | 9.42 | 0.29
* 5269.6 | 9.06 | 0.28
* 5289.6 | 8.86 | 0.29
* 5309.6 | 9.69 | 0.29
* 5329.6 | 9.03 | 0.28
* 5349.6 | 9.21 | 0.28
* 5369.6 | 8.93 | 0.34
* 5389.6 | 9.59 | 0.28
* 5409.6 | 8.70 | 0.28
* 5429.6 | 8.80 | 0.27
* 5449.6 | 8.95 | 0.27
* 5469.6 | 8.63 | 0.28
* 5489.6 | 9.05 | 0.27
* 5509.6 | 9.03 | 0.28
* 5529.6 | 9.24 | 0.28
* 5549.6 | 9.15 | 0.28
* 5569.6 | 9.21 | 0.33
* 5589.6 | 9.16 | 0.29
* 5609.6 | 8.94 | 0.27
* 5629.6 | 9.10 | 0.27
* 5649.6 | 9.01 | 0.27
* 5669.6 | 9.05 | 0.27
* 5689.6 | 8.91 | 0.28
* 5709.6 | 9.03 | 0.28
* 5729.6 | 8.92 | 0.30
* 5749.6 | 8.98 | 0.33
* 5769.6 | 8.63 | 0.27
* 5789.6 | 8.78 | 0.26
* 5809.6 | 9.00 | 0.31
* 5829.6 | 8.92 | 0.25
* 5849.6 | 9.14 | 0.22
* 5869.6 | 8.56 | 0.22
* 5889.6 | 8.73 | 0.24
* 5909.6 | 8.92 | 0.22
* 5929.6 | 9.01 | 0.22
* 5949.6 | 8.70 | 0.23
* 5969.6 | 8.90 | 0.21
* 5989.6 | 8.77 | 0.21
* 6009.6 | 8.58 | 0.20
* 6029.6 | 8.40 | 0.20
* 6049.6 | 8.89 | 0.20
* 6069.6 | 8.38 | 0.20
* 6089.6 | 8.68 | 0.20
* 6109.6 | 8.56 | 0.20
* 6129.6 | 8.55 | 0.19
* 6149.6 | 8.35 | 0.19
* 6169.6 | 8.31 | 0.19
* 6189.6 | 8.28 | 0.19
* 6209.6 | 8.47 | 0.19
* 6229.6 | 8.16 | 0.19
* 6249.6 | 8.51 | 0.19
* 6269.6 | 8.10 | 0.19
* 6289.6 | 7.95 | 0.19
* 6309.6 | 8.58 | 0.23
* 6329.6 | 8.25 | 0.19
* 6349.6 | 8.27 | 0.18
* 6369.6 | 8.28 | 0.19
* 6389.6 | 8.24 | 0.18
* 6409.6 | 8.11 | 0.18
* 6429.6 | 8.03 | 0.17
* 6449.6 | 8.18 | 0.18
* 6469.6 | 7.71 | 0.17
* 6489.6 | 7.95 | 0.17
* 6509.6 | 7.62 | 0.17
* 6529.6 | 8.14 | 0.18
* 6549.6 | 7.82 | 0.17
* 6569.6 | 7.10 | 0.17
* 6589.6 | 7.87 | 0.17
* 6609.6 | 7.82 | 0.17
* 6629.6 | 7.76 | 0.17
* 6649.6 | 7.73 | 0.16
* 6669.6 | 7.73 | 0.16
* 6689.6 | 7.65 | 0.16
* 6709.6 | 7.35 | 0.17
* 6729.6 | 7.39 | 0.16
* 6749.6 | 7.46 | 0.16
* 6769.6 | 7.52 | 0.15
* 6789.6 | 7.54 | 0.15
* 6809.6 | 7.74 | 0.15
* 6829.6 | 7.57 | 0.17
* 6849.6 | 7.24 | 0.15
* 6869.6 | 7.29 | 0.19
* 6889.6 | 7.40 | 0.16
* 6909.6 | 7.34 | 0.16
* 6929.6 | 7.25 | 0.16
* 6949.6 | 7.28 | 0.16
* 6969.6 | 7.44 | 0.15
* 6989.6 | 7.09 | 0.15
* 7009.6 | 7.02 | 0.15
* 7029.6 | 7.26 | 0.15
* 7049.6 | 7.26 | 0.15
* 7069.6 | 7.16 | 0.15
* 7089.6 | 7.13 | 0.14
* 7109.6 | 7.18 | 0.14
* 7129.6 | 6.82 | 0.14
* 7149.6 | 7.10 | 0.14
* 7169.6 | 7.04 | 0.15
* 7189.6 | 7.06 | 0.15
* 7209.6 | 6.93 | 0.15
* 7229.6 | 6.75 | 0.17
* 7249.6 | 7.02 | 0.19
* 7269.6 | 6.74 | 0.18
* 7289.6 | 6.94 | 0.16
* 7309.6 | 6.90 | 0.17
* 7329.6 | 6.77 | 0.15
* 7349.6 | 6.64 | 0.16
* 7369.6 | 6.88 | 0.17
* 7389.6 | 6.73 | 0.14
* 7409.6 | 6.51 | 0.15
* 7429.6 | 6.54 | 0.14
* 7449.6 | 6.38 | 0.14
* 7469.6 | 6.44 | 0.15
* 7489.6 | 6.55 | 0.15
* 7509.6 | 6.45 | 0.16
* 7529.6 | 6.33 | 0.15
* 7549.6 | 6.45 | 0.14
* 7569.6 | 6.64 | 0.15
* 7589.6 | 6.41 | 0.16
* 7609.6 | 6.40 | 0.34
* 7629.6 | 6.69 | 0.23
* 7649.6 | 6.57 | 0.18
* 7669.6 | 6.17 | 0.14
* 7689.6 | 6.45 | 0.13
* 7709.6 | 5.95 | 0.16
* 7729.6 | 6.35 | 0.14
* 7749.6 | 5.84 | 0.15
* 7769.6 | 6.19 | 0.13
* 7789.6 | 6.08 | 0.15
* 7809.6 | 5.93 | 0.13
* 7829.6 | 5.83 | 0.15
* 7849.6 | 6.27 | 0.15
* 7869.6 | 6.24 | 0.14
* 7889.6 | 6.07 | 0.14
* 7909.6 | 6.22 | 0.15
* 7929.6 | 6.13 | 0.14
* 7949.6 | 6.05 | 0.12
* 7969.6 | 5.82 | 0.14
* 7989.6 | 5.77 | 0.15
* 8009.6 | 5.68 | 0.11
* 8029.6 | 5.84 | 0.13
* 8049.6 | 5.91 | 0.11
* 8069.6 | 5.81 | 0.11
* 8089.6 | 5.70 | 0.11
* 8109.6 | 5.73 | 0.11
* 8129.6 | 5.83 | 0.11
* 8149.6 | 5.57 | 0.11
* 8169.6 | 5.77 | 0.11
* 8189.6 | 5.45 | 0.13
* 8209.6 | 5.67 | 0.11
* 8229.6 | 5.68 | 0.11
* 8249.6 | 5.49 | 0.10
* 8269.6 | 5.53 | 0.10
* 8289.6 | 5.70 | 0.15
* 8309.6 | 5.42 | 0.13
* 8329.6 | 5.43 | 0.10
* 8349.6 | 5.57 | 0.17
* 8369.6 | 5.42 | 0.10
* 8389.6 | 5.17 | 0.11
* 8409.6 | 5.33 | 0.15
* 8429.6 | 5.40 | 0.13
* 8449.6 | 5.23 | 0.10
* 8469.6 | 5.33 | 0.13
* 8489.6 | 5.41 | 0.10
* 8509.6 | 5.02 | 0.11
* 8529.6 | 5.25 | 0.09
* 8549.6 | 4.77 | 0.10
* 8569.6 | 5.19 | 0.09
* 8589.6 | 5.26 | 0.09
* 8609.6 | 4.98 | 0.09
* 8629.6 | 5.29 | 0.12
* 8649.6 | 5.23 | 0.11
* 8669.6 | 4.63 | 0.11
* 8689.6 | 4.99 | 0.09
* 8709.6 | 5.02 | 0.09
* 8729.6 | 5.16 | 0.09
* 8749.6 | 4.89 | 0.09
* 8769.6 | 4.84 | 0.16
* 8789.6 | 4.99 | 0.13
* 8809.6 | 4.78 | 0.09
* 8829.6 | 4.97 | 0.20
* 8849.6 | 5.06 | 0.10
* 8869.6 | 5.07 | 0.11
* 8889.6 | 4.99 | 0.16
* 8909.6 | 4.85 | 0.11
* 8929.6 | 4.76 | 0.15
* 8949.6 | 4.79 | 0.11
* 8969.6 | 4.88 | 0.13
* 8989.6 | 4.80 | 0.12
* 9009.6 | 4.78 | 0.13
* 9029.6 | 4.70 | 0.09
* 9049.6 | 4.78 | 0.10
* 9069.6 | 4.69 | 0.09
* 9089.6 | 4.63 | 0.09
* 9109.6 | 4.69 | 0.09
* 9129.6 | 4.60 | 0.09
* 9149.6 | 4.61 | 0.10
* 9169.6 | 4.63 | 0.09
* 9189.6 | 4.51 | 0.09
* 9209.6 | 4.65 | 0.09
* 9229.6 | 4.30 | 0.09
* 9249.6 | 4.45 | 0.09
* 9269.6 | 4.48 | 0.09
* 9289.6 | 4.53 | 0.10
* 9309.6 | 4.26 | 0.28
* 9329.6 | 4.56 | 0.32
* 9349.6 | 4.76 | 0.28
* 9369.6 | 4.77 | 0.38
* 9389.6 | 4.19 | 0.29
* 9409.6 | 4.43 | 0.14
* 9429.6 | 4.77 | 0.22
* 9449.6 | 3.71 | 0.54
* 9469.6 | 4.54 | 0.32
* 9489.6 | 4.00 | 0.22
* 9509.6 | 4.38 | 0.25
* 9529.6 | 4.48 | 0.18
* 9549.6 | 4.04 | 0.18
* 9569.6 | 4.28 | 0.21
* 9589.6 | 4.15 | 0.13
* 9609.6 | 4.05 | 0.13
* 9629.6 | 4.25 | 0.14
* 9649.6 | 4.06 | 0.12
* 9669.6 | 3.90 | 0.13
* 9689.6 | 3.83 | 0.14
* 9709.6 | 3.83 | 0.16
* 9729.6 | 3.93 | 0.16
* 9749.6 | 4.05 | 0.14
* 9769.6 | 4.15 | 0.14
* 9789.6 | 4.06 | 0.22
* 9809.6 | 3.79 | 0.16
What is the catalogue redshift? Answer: 0.000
